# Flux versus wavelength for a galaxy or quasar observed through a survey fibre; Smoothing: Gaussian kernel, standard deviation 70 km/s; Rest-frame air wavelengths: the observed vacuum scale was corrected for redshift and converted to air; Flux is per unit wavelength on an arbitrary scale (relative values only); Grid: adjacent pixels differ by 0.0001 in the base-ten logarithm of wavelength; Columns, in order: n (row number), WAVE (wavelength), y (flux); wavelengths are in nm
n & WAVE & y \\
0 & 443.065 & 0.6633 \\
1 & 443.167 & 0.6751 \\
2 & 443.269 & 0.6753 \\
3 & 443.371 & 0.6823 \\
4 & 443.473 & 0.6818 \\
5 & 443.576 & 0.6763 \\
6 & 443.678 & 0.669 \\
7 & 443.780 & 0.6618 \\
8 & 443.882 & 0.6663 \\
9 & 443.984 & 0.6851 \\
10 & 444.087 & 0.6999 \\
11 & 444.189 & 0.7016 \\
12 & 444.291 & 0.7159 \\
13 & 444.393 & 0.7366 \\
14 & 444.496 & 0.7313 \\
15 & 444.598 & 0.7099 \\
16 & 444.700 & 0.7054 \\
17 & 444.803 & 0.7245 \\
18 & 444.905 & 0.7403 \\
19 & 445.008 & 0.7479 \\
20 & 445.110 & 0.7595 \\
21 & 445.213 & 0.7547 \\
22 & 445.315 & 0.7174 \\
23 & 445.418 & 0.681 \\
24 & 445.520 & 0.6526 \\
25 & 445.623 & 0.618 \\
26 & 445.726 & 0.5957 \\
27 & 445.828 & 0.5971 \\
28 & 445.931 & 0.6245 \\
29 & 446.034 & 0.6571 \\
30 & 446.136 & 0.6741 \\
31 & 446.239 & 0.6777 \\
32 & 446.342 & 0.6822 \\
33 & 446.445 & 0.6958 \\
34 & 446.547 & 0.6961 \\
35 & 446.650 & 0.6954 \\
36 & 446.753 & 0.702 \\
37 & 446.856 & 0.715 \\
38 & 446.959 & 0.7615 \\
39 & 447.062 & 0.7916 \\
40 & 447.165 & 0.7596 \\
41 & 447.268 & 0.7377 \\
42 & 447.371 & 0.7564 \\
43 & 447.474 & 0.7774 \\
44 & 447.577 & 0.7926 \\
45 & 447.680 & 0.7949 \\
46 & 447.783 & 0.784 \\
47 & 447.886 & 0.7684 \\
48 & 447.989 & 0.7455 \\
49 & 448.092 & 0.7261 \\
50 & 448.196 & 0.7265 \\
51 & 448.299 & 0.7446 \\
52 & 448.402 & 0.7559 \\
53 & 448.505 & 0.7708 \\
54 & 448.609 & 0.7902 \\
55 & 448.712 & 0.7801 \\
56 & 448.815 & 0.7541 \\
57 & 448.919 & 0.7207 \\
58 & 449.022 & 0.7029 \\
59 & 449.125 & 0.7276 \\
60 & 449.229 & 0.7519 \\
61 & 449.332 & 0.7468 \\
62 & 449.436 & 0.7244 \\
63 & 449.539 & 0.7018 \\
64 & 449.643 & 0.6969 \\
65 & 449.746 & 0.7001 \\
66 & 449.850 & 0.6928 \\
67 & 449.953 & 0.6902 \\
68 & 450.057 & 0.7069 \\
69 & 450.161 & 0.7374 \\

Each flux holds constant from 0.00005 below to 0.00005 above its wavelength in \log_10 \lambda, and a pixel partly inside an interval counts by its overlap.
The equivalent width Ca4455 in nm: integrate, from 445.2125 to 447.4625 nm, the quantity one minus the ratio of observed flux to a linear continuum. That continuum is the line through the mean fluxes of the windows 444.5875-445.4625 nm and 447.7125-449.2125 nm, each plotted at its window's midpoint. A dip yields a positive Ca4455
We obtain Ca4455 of 0.13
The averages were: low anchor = 0.728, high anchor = 0.75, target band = 0.693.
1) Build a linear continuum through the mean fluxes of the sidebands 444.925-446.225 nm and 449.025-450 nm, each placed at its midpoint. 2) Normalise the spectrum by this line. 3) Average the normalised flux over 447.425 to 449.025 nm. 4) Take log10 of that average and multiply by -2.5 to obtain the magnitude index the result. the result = -0.087 mag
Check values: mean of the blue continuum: 0.675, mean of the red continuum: 0.715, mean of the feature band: 0.76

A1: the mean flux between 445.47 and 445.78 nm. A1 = 0.621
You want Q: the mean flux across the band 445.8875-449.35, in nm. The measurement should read 0.735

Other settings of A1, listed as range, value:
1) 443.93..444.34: 0.7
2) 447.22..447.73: 0.772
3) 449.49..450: 0.697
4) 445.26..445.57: 0.686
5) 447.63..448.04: 0.774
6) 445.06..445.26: 0.755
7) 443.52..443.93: 0.668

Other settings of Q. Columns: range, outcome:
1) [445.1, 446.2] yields 0.663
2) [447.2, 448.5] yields 0.76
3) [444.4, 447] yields 0.693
